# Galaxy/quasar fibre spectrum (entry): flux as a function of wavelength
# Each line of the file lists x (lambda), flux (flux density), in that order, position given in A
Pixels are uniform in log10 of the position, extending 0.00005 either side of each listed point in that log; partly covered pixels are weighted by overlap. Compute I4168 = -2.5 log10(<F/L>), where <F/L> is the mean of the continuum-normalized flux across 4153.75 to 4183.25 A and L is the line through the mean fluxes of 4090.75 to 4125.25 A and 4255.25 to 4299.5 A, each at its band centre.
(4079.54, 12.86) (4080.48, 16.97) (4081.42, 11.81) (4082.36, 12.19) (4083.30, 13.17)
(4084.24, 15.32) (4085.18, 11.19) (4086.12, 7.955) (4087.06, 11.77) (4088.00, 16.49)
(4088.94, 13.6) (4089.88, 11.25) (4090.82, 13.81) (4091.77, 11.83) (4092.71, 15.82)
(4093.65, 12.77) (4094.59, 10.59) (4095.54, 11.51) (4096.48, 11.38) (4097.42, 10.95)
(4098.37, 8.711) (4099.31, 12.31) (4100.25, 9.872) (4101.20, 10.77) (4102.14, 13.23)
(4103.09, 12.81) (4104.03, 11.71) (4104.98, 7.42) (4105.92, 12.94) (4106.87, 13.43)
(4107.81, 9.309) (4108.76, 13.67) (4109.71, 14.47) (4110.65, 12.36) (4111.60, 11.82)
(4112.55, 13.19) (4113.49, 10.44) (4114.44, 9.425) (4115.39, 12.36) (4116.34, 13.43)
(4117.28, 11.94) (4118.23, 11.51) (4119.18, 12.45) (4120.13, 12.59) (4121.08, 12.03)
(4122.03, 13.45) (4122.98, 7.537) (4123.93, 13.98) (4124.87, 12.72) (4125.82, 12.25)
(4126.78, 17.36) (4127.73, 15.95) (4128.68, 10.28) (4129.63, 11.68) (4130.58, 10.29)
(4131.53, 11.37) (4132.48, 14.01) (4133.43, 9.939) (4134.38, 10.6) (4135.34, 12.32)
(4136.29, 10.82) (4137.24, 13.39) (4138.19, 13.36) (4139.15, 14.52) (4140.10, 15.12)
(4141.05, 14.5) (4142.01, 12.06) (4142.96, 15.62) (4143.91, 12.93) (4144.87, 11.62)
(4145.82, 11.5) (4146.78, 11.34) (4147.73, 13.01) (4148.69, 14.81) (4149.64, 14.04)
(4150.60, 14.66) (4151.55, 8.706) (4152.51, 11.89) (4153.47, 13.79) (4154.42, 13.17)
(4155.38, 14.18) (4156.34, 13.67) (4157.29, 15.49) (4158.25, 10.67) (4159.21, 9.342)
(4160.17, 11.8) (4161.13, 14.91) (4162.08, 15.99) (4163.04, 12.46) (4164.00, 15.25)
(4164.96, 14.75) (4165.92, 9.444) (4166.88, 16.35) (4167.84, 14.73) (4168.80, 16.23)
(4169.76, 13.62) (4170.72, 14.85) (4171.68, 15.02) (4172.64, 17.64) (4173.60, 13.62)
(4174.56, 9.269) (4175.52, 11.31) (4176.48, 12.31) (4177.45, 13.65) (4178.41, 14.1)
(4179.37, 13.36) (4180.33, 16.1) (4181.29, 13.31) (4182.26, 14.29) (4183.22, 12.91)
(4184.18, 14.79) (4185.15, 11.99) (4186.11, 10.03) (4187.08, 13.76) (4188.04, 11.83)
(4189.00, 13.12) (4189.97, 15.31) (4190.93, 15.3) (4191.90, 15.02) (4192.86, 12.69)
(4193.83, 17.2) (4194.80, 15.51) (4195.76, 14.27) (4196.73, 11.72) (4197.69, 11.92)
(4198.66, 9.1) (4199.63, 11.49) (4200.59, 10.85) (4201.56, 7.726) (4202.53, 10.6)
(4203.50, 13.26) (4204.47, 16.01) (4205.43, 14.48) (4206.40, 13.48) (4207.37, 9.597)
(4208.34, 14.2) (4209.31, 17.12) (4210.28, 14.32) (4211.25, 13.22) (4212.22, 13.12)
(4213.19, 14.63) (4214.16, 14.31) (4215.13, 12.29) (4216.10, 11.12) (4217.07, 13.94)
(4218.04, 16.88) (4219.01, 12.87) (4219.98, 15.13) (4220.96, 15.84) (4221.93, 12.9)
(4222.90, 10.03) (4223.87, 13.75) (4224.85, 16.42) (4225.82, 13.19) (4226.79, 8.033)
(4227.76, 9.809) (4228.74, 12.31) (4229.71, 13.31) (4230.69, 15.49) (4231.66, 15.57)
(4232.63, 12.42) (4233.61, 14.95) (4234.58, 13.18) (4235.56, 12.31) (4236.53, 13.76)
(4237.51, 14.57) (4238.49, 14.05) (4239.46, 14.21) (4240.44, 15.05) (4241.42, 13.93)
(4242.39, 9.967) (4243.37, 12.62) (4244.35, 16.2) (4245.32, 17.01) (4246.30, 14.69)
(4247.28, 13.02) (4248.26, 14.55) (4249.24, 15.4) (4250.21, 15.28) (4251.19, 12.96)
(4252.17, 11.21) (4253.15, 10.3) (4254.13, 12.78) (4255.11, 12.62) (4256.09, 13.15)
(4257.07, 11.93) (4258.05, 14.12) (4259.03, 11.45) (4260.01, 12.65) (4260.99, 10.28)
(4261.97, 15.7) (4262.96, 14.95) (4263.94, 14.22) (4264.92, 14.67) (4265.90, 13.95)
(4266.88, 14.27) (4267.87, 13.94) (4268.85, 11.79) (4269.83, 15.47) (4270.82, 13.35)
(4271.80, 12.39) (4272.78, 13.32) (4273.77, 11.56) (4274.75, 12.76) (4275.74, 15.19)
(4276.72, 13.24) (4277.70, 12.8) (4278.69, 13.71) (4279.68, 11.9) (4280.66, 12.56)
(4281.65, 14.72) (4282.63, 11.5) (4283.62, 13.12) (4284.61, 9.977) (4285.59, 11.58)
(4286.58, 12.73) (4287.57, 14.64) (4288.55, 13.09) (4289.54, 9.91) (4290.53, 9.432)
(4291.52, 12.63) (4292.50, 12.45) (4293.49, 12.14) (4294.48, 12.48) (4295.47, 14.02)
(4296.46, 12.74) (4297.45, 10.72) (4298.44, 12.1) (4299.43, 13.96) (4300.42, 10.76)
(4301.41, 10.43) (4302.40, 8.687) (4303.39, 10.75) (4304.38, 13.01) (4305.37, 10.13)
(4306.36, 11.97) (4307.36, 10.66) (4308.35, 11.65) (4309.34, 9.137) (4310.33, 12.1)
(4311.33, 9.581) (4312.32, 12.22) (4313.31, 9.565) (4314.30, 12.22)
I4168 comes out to -0.12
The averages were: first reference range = 11.9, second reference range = 12.9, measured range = 13.7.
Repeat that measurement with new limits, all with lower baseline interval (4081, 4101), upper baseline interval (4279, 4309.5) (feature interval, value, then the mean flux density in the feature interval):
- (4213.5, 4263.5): -0.13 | 13.4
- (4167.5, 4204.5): -0.11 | 13.3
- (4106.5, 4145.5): -0.04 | 12.5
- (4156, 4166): -0.10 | 13.2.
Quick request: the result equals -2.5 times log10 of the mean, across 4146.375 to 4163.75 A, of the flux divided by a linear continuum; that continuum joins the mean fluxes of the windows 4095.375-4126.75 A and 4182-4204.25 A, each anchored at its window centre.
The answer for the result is -0.06 mag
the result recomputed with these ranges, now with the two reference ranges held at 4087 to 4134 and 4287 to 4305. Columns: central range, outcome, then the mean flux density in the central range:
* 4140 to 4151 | -0.109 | 13.4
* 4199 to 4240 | -0.108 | 13.2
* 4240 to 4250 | -0.193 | 14.3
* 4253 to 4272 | -0.115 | 13.3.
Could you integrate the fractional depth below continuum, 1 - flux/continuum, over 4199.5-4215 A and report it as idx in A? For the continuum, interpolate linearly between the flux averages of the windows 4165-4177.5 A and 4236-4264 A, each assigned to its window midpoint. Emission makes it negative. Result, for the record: 0.67 A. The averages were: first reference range 13.7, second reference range 13.5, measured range 13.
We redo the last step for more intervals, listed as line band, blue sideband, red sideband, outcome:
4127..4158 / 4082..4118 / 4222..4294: -1.3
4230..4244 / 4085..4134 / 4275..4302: -1.7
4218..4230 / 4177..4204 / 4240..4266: 0.3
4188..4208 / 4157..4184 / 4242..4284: 1.0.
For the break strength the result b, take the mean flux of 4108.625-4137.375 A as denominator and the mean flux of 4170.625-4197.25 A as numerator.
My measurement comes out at 1.12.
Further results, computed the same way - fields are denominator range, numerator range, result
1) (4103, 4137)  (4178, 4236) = 1.10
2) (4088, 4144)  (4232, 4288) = 1.08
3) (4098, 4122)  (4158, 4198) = 1.15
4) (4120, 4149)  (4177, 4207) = 1.04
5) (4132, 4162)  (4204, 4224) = 1.07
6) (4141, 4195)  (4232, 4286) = 0.99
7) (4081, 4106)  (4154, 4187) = 1.13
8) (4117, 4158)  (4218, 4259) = 1.06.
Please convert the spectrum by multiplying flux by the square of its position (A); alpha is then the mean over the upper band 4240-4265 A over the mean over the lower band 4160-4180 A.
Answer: 1.01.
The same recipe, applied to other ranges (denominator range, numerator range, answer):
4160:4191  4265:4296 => 0.98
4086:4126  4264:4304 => 1.14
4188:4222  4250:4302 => 0.98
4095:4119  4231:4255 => 1.26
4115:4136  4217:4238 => 1.15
